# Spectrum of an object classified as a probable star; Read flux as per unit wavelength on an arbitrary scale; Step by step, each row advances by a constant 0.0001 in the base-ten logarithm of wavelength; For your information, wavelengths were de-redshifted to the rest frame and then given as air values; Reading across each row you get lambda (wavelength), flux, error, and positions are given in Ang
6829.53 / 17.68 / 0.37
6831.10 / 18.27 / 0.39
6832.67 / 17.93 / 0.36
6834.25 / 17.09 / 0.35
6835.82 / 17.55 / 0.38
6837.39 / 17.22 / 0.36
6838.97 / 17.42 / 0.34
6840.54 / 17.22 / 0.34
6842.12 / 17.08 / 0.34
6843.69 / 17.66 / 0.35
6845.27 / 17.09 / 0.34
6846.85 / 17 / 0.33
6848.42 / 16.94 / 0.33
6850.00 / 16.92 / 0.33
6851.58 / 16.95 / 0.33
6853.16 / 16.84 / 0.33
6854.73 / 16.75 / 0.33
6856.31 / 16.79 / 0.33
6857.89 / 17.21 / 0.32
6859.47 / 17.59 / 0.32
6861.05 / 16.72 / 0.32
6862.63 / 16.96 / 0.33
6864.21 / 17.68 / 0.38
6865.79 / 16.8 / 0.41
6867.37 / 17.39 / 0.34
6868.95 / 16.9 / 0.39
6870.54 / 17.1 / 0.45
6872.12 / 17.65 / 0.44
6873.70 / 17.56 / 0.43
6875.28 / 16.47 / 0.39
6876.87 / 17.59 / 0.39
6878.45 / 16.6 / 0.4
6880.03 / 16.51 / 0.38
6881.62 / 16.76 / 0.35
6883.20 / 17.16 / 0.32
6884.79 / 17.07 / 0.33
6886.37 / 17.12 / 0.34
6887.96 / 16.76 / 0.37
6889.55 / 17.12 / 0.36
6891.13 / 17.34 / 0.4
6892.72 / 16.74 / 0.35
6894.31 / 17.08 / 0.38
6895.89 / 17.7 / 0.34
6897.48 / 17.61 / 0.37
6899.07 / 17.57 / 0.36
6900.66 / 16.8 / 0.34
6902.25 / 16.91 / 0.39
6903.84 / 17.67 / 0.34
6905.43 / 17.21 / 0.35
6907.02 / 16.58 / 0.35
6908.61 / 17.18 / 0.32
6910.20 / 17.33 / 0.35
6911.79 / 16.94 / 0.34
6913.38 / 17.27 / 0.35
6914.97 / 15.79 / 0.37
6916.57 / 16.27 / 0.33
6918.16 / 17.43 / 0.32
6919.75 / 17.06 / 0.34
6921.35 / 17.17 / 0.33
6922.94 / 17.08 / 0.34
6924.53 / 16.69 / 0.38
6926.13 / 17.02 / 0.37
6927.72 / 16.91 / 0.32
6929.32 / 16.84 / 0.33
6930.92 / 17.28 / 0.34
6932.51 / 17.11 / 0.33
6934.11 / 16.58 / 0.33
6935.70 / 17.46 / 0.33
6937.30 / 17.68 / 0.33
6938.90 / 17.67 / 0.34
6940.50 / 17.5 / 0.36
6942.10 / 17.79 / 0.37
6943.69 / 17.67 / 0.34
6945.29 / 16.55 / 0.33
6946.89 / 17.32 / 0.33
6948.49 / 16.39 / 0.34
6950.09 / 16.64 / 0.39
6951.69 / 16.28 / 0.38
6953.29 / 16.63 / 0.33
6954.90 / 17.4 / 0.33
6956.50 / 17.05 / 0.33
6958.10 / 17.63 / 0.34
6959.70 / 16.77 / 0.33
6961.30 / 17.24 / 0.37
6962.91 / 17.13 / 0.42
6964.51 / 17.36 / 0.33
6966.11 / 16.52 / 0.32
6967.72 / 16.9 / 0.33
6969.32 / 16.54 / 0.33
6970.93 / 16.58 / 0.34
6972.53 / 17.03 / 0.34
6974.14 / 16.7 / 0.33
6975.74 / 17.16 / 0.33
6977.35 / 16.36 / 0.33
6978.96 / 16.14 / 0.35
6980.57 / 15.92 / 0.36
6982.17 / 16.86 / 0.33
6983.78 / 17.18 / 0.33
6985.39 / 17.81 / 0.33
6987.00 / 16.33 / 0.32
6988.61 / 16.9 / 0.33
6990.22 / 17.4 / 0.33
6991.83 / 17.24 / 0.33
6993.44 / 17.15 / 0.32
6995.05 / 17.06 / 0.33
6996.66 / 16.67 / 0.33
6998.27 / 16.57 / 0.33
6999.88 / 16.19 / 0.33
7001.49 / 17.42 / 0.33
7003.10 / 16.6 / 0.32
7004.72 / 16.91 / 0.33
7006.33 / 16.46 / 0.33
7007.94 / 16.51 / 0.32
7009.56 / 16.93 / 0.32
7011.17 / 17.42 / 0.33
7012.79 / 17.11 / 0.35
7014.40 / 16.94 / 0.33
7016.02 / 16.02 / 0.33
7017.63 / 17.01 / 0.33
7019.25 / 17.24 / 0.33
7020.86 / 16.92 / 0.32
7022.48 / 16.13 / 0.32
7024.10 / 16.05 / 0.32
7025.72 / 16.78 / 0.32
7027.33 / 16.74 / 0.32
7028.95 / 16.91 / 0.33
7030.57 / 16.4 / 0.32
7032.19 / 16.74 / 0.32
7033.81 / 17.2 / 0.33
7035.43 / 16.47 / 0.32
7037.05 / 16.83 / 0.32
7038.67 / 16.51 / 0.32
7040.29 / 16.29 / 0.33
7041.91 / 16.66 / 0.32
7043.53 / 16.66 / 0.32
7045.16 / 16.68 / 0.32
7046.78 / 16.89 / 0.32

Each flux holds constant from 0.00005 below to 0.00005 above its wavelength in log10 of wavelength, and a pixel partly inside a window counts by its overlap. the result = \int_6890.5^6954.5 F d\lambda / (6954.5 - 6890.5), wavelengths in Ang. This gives 17.1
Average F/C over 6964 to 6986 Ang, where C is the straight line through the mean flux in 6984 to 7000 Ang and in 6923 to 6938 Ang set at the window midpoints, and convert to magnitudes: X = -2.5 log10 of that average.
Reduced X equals 0.01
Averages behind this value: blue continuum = 17.1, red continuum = 17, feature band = 16.8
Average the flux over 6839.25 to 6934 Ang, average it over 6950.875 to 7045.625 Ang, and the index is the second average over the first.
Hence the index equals 0.98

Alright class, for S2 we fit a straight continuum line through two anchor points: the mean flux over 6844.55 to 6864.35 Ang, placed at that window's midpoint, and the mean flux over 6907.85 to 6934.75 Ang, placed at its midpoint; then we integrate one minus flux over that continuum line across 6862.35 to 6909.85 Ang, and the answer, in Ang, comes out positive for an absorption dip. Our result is -0.4 Ang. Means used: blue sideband 17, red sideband 16.9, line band 17.1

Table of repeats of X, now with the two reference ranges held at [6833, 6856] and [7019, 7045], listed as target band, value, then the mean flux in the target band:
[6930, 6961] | -0.02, 17.1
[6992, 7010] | 0.00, 16.8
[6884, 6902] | -0.01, 17.2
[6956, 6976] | -0.01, 17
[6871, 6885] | 0.00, 17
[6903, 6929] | 0.00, 17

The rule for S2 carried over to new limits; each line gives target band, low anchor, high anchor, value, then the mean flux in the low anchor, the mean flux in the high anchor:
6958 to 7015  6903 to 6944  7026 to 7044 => 0.0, 17.1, 16.7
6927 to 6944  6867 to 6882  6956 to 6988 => -0.4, 17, 16.9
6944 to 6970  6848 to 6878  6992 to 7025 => 0.0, 17.1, 16.8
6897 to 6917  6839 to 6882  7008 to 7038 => 0.0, 17.1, 16.8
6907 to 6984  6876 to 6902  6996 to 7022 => 0.0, 17.1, 16.8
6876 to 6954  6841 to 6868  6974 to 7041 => -0.4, 17.1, 16.8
